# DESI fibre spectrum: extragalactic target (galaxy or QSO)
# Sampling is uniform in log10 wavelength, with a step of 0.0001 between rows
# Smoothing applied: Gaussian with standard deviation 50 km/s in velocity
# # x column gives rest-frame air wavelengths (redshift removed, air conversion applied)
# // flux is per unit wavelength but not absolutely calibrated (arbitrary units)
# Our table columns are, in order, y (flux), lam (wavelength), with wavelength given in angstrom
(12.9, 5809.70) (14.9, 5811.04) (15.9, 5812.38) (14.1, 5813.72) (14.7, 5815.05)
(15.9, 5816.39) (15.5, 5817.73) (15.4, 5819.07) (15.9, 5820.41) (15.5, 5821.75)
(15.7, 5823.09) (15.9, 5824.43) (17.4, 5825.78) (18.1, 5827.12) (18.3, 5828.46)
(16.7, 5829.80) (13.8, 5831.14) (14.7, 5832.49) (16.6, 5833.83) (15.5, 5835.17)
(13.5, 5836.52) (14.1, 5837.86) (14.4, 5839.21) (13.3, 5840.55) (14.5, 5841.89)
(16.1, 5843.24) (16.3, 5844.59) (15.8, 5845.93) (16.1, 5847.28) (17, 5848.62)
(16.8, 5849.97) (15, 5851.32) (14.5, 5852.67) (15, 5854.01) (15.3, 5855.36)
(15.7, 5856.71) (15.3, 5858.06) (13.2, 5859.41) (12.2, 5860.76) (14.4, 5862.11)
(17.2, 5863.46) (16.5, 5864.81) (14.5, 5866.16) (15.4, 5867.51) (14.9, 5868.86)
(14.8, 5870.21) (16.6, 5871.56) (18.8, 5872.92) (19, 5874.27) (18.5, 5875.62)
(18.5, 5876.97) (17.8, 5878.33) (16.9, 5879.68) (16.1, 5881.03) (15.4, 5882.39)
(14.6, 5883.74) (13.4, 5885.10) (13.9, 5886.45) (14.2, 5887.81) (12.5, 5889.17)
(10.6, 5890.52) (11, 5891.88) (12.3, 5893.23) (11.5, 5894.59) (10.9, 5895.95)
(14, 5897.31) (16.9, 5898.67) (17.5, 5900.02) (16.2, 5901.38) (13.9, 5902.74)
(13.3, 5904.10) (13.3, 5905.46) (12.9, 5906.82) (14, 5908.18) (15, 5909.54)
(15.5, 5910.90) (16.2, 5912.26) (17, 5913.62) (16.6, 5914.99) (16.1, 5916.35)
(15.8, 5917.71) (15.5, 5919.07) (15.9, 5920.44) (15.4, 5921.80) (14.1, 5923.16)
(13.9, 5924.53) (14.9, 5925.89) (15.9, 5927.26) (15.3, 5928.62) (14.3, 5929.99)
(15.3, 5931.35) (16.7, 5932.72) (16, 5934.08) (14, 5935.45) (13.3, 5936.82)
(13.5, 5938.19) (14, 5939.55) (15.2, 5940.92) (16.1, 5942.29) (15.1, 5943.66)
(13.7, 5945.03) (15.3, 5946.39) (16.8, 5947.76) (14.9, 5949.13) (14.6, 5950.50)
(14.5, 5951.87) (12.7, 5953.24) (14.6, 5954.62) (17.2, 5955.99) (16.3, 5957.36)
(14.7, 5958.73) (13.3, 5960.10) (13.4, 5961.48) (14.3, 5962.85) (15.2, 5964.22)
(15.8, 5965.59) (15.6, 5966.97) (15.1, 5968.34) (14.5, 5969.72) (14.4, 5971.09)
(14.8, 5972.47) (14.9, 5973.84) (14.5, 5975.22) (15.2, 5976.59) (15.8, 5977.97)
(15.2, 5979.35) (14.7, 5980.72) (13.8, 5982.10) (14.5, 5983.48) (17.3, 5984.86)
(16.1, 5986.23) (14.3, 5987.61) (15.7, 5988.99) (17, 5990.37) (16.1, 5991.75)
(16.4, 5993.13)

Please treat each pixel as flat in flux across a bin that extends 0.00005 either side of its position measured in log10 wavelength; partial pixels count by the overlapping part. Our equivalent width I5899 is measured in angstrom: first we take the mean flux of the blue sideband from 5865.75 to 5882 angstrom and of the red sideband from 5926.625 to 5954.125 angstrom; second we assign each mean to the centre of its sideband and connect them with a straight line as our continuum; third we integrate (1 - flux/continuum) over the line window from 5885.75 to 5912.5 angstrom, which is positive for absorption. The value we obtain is 3.9 angstrom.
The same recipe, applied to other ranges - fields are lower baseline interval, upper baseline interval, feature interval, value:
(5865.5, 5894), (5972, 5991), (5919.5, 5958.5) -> 0.7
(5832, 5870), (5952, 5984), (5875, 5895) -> 0.7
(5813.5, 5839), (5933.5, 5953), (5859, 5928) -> 0.5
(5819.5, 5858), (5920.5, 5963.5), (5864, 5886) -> -1.4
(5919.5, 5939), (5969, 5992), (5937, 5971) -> 0.5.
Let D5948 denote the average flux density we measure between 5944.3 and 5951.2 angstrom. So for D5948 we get 15.1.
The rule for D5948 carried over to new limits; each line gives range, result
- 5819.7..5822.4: 15.7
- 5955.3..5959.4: 16.1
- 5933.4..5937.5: 14.4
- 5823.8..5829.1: 17.4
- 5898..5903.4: 16.1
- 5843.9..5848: 16.1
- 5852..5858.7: 15.2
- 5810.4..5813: 15.4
